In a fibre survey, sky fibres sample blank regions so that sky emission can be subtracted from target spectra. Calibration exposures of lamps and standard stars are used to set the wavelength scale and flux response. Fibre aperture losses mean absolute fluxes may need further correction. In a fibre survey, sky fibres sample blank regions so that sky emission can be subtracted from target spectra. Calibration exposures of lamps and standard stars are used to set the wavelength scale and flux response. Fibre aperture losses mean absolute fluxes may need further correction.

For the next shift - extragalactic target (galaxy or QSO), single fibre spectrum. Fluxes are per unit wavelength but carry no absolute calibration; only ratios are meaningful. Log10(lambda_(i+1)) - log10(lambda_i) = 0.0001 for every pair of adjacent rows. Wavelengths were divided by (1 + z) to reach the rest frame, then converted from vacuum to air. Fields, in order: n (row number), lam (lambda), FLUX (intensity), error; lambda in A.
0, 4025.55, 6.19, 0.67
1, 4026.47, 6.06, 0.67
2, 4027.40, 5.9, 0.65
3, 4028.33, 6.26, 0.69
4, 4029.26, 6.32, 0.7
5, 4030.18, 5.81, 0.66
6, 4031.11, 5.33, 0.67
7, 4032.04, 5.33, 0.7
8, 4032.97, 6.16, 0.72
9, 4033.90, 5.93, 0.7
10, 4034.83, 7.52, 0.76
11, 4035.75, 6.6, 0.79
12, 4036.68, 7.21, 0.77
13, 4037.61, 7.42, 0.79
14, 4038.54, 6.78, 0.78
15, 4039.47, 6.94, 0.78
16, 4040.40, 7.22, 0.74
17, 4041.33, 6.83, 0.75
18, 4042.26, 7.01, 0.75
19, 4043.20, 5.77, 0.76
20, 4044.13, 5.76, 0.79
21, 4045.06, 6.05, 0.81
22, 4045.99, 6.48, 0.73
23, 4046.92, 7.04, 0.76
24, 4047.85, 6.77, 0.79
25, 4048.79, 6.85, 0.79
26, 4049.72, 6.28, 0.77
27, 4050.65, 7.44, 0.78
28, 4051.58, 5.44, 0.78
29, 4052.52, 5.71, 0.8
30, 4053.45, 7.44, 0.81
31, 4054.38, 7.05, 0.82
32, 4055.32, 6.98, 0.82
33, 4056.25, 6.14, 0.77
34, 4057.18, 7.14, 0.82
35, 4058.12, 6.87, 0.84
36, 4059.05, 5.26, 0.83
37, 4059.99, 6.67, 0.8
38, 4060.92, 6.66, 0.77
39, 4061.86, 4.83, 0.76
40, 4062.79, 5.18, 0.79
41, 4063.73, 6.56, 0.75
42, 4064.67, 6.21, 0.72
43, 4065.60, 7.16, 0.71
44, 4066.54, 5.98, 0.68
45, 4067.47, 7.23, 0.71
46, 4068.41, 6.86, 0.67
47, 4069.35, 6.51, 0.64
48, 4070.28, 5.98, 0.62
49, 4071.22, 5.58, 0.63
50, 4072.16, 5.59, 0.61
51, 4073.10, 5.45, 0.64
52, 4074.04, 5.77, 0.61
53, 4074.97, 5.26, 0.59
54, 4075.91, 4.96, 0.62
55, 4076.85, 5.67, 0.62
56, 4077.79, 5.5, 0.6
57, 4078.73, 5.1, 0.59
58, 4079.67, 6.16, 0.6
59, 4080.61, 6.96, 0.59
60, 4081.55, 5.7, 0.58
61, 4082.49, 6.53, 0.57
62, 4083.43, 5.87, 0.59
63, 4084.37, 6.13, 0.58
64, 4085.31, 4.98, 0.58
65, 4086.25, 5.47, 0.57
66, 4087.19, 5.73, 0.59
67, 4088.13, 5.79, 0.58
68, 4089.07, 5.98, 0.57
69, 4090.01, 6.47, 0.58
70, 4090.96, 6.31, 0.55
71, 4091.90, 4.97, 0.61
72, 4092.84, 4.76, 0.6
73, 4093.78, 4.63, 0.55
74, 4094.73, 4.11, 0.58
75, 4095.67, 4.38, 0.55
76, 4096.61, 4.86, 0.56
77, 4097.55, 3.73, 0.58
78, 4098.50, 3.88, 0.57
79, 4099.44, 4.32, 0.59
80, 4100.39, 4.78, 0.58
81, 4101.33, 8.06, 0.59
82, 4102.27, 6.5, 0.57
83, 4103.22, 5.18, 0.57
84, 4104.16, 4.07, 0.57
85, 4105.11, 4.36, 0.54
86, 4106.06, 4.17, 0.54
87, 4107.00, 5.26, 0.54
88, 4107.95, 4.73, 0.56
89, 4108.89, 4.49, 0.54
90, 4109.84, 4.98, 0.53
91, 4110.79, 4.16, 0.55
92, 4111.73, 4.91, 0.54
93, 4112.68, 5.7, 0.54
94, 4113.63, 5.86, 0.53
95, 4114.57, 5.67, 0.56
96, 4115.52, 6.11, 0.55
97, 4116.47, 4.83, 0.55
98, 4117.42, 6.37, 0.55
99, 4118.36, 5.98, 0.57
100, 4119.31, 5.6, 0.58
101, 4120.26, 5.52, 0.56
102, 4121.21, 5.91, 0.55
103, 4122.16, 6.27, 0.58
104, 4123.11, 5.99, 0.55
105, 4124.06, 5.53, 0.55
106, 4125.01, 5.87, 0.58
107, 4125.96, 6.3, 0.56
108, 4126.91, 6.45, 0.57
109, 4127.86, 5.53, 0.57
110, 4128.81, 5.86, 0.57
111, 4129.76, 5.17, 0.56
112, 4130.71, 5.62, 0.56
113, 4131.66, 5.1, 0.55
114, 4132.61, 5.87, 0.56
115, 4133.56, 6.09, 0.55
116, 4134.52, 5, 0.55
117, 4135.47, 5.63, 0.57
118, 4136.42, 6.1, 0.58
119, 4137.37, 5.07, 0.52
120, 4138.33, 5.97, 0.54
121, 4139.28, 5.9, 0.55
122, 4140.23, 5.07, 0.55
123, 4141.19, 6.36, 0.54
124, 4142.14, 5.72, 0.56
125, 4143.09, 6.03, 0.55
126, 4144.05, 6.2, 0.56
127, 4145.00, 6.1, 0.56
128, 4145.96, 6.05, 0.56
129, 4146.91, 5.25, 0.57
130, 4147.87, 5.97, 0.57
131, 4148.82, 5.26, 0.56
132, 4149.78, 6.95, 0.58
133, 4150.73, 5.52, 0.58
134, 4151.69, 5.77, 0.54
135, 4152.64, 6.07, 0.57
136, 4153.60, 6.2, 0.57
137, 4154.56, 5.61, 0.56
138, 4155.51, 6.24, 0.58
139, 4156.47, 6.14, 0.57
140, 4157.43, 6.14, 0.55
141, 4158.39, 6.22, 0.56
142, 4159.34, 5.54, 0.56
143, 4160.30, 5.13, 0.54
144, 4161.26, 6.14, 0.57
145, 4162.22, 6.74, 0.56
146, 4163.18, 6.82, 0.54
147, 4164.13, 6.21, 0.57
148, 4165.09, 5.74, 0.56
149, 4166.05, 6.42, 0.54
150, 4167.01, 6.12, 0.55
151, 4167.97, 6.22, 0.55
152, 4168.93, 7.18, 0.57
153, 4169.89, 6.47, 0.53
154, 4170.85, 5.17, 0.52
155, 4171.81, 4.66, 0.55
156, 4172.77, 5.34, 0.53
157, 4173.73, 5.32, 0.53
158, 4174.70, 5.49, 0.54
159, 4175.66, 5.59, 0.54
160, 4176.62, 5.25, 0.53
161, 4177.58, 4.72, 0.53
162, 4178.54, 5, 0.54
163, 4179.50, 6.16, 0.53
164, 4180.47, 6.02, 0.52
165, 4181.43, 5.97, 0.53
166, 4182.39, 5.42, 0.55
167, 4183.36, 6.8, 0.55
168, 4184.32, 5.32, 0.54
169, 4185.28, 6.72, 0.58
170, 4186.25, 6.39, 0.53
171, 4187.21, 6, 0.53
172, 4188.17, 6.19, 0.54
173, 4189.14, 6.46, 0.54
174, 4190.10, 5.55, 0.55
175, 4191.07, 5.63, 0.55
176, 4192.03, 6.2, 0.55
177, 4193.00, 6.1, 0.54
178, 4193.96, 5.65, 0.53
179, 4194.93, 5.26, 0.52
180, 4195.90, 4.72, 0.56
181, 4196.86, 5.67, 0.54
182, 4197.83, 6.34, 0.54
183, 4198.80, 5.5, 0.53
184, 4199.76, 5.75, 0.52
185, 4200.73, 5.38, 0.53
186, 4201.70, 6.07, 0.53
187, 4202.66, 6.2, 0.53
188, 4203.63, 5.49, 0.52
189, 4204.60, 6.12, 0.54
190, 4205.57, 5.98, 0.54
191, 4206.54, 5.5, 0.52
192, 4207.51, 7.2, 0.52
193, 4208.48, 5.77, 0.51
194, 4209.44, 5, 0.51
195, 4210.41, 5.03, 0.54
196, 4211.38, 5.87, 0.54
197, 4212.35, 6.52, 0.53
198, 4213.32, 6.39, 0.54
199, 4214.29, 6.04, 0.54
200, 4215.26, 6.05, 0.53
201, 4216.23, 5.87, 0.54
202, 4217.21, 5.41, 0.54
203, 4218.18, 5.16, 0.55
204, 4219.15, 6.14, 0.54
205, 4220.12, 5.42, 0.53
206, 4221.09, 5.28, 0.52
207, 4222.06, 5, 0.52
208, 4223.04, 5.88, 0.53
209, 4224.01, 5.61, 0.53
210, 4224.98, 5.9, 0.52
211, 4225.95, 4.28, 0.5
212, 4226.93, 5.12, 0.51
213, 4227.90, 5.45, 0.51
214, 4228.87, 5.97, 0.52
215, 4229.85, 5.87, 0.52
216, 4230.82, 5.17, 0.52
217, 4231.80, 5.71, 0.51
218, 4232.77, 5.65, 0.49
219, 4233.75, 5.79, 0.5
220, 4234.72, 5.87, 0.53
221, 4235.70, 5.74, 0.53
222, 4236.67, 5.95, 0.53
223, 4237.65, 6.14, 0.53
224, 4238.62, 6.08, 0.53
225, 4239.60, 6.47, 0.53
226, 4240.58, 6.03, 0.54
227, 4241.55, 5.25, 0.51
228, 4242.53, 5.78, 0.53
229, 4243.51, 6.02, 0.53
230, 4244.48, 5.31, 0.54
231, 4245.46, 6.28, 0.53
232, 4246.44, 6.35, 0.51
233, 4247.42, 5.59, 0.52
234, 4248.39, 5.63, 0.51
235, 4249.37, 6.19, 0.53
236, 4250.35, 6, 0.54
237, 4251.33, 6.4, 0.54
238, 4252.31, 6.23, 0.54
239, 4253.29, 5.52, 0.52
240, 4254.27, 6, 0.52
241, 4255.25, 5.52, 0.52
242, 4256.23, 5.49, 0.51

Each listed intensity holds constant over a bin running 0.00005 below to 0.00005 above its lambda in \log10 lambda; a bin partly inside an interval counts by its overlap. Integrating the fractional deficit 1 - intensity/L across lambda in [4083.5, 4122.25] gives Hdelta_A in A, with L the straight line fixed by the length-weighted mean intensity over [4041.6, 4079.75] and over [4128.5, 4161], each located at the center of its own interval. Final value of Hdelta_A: 4.7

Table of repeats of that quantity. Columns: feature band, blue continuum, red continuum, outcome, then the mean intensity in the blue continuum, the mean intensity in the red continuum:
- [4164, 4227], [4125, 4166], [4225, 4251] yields 0.6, 5.88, 5.76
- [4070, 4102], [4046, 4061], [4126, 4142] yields 4.0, 6.6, 5.69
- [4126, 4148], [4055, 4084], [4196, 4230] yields 0.6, 6.07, 5.71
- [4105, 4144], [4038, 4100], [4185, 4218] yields 2.4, 5.96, 5.87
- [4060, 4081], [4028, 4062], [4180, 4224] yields 1.3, 6.48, 5.83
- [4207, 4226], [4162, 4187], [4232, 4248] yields 0.5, 5.89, 5.89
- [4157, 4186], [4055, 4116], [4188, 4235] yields -1.0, 5.59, 5.71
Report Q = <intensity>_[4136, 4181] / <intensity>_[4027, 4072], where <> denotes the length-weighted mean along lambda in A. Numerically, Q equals 0.91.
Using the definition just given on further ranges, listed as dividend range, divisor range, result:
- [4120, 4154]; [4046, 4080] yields 0.94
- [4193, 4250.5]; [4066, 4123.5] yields 1.05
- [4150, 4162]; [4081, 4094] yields 1.04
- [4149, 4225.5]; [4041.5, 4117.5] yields 1.02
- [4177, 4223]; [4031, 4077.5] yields 0.91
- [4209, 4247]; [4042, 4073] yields 0.90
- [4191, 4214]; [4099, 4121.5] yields 1.09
